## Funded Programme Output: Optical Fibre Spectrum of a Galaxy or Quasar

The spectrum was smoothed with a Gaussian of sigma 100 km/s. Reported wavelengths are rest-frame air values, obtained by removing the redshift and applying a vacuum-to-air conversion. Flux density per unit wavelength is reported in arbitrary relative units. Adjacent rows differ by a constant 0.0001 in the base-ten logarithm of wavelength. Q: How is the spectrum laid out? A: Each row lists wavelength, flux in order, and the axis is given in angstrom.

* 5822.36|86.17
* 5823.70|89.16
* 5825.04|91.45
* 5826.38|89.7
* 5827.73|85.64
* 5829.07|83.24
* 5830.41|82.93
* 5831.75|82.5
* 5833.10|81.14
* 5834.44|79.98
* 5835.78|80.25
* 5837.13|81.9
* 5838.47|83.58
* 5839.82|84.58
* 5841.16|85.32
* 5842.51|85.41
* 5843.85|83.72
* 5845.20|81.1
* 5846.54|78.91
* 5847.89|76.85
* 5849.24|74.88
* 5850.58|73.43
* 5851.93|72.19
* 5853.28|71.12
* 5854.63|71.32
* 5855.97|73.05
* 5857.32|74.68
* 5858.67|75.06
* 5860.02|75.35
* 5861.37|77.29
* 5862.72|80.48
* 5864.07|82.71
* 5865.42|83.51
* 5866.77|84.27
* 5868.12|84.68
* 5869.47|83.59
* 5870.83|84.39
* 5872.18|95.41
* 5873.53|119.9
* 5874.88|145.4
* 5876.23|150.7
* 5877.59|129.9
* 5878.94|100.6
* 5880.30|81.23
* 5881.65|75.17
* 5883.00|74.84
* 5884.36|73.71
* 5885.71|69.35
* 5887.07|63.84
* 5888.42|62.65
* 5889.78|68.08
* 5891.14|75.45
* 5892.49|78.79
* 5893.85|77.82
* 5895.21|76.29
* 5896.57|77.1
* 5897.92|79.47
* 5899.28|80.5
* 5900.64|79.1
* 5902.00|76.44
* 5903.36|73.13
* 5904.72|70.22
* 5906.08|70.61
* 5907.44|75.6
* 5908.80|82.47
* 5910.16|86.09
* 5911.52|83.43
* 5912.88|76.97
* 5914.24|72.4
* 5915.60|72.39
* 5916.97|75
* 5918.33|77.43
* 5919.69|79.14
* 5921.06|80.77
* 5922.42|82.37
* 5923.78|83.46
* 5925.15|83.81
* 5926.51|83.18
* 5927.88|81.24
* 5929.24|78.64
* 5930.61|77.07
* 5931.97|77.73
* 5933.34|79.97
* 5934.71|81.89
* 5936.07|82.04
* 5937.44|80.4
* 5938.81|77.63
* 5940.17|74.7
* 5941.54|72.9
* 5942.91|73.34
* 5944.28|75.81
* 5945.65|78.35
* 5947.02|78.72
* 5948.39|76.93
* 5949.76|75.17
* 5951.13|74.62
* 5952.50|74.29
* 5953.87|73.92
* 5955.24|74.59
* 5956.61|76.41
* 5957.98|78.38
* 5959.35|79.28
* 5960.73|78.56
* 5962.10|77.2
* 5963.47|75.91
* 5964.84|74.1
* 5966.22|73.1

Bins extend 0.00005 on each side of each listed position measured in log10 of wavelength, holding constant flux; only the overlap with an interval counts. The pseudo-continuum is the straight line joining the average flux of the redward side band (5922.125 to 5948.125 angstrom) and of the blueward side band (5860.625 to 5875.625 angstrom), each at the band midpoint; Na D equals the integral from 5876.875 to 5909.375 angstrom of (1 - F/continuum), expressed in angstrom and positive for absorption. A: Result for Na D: 3.64 angstrom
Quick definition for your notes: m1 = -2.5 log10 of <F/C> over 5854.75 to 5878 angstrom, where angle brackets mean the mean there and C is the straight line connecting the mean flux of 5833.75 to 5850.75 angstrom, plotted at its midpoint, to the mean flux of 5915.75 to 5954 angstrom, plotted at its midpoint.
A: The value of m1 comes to -0.163 mag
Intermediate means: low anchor 81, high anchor 78.2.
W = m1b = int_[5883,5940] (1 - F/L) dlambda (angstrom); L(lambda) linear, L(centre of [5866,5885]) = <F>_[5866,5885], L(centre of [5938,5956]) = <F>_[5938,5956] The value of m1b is 6.2 angstrom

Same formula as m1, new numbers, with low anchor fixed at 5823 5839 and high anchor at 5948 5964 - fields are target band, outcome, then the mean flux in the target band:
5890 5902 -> 0.035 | 77.6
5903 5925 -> 0.016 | 77.8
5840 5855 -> 0.071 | 78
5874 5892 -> -0.117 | 90.3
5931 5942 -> -0.014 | 78.5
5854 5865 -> 0.082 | 76.5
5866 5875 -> -0.182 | 96.7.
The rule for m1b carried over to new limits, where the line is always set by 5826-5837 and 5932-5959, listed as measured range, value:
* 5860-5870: -0.09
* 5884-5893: 1.12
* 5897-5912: 0.23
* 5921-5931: -0.46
